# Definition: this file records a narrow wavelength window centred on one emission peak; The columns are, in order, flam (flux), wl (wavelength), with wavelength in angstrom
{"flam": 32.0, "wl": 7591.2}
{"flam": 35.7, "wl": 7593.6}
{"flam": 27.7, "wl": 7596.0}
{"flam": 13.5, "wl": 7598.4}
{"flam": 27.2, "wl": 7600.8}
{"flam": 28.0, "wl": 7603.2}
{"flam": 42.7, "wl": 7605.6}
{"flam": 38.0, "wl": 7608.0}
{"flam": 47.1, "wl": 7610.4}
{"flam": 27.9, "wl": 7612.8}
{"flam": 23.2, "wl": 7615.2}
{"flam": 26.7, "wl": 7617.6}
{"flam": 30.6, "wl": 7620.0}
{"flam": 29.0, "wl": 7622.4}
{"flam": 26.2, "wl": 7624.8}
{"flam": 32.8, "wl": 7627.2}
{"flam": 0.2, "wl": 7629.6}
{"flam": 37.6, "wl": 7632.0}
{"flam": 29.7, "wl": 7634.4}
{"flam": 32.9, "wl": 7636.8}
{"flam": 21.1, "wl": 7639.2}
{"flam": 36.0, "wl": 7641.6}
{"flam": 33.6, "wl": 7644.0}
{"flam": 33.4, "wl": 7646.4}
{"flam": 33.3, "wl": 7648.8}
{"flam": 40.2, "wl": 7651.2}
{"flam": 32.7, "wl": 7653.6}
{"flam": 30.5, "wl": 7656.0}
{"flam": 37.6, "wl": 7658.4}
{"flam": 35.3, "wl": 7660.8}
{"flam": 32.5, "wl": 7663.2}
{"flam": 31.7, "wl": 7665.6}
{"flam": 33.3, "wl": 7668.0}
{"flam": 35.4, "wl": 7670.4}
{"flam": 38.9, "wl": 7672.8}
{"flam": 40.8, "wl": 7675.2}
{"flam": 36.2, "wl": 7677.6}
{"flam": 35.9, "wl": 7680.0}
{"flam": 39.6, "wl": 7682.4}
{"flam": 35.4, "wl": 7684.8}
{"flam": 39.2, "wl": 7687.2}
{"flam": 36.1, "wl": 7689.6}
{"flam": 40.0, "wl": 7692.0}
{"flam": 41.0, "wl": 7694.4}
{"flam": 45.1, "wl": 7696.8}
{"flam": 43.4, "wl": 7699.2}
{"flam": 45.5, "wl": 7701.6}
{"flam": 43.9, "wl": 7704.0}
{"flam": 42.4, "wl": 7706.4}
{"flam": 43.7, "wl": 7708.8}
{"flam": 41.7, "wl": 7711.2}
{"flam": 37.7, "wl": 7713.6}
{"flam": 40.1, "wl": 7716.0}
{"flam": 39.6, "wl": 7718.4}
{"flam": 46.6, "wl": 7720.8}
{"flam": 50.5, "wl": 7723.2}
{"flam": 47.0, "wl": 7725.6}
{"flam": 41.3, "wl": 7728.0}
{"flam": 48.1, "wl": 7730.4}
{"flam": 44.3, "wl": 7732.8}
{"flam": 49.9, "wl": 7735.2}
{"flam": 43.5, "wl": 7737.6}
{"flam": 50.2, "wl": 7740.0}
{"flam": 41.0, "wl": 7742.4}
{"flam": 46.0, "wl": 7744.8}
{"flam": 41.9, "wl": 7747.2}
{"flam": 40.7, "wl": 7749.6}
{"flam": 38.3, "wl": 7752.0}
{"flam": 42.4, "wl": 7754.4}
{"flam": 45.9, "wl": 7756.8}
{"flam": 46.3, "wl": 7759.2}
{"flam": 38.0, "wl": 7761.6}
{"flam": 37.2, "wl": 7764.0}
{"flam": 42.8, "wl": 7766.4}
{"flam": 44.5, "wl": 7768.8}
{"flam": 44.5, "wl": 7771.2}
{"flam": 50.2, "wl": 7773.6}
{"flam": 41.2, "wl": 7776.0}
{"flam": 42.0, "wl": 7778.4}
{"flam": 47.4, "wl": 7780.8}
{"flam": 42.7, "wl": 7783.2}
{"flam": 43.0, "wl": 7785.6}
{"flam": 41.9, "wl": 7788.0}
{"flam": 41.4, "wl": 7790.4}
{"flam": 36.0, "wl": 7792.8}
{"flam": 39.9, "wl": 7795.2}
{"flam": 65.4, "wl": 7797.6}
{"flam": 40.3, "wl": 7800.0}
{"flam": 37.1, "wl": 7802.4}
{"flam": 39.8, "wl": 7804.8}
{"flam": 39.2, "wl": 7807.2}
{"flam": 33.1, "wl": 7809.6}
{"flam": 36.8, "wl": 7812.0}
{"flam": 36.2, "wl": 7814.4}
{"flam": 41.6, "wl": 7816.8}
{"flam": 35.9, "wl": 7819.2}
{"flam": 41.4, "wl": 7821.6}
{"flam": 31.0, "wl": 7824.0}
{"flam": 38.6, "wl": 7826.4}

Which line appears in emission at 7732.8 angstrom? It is Mg II 2798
